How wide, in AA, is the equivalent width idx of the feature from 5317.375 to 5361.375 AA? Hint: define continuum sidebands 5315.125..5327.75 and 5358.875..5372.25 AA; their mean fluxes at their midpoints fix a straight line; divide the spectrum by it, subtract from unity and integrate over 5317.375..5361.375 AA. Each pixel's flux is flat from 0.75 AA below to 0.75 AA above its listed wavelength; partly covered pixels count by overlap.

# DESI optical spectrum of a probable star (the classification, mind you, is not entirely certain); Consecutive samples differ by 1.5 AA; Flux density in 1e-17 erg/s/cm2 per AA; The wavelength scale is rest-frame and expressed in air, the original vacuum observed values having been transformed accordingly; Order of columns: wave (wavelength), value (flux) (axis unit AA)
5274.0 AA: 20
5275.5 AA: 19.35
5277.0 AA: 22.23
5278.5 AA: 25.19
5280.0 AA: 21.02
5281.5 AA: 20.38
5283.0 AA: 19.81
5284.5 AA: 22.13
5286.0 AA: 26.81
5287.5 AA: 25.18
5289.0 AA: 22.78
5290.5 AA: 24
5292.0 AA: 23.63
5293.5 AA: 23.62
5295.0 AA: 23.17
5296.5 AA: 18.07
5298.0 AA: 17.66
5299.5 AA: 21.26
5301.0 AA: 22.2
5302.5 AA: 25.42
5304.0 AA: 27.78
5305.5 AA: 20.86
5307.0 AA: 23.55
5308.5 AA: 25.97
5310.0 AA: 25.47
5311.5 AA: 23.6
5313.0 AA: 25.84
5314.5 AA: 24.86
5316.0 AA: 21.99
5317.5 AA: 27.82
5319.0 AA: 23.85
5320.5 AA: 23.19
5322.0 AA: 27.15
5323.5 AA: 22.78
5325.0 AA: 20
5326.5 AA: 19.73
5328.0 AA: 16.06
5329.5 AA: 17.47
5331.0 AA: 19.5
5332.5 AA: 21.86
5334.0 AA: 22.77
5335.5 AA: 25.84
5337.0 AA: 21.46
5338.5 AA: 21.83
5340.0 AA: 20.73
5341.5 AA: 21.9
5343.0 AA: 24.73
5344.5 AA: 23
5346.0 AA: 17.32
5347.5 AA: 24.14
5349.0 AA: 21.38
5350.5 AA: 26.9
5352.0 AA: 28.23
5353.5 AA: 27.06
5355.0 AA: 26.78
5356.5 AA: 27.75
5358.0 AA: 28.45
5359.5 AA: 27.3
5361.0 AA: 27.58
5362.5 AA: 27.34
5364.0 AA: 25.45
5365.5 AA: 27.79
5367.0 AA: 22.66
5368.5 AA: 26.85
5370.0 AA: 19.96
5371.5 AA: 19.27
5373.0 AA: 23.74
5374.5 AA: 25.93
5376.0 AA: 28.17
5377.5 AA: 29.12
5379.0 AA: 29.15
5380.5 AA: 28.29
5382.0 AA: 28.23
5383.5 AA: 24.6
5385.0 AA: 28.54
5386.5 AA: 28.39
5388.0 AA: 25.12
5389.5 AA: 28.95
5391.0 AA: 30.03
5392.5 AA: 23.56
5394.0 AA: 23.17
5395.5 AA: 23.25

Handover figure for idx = 0.79 AA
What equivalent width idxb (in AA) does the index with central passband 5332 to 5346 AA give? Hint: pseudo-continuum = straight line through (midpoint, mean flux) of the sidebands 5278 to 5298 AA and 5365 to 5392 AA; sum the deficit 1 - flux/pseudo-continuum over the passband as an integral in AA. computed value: 1.3 AA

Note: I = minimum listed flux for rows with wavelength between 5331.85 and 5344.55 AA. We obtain 20.73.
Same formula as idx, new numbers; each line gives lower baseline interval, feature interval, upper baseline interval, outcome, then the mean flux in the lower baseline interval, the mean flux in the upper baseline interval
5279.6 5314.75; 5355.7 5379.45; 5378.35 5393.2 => 0.5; 23.1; 27.5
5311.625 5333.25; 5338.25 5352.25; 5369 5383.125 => 0.5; 22.3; 25.8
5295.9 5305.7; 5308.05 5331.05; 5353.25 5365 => 0.7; 22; 27.2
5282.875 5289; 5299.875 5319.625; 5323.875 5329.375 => -3.5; 23.8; 18.8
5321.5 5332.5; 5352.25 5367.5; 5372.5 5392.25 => -1.5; 20.3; 27.5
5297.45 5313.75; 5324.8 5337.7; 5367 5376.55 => 1.7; 23.7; 23.8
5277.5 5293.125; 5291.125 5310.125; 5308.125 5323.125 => 0.9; 23.1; 24.9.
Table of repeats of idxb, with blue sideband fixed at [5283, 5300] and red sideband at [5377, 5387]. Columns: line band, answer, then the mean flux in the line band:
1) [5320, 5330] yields 1.5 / 20.9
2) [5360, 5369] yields 0.2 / 26.3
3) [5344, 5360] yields 0.5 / 25.3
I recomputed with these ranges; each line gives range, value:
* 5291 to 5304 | 17.66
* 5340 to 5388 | 17.32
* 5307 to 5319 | 21.99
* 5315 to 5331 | 16.06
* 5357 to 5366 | 25.45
